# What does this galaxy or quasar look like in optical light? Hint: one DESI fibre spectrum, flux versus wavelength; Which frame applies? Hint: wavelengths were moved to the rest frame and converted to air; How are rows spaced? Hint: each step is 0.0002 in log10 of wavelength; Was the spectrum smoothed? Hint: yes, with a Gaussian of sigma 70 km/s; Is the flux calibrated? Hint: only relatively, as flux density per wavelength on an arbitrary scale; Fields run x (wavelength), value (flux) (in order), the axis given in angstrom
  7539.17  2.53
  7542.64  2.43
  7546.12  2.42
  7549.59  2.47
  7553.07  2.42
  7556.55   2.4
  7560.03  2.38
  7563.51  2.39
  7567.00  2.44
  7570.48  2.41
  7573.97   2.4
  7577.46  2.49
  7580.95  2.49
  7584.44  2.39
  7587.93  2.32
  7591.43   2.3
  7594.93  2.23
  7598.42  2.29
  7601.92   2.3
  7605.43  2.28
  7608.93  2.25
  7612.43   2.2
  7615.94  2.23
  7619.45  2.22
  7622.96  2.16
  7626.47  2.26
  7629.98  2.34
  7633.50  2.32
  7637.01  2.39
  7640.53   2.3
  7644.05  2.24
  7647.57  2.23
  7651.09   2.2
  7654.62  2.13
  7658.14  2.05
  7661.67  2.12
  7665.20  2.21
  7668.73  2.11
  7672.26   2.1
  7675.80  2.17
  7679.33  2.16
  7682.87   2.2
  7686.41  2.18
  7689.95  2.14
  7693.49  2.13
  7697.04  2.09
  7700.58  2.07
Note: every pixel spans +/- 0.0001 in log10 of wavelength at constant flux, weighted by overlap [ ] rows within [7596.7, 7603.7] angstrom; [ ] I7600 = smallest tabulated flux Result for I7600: 2.29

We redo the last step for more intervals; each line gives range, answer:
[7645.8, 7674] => 2.05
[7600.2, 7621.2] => 2.2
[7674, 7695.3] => 2.13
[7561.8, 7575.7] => 2.39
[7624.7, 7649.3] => 2.23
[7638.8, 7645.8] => 2.24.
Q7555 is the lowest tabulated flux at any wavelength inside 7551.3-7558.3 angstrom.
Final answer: 2.4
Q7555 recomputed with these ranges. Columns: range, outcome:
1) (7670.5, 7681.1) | 2.1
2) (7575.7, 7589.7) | 2.32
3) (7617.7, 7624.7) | 2.16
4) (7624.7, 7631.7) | 2.26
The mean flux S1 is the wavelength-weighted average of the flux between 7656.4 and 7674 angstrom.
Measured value 2.12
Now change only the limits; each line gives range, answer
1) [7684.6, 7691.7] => 2.16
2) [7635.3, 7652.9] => 2.27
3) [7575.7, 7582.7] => 2.49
